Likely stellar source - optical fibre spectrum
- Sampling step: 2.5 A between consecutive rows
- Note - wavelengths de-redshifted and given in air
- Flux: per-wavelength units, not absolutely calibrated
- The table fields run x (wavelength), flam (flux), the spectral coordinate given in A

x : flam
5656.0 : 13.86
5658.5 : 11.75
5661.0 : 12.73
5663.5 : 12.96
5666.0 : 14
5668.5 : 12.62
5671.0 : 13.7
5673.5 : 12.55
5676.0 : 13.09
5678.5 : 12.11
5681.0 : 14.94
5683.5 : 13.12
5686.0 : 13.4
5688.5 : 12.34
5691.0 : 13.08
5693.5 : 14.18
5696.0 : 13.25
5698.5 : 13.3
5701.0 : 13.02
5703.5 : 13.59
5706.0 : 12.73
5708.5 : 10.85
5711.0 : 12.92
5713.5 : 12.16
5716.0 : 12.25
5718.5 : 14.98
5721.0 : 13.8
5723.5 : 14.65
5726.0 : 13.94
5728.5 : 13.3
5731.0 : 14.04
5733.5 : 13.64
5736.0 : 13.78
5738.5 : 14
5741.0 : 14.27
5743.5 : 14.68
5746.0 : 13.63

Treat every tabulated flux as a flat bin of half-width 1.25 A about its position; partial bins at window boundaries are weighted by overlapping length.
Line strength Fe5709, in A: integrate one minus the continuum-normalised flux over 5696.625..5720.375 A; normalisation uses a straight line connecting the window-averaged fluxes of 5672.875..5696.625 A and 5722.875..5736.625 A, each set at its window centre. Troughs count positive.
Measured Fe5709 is 1.2 A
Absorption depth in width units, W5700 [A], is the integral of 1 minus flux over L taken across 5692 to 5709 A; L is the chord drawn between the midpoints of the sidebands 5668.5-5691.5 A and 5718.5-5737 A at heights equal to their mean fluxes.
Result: 0.49 A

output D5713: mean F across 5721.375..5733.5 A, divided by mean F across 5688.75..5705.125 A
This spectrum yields 1.0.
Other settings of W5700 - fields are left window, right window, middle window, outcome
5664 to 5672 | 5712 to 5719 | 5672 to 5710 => 0.4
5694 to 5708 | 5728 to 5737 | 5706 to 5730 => 0.5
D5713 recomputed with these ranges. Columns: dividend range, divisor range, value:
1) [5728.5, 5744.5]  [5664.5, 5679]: 1.07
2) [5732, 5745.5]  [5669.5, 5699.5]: 1.06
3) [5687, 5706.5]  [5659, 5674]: 1.01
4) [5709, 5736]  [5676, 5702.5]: 1.02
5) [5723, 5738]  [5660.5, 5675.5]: 1.06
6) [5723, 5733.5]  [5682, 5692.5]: 1.06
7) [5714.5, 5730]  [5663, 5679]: 1.06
